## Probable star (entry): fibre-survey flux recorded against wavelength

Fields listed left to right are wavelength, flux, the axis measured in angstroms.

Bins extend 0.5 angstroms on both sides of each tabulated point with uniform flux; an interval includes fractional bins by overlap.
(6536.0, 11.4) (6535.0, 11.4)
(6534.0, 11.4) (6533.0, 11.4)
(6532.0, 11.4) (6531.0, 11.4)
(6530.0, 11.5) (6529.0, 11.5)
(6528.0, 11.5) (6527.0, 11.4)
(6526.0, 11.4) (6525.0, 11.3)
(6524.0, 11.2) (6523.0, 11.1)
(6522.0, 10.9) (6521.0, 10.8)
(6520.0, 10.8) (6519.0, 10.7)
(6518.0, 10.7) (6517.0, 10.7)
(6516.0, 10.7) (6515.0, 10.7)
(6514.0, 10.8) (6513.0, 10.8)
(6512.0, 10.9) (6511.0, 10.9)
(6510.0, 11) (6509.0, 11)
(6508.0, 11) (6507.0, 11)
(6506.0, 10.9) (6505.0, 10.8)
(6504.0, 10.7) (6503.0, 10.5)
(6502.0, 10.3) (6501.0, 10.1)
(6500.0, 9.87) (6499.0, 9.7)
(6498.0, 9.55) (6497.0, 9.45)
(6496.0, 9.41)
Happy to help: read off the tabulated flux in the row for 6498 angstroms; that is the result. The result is 9.55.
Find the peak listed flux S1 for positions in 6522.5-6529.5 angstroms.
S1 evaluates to 11.5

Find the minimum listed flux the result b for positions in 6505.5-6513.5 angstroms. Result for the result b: 10.8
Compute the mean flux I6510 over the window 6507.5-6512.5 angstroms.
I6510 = 11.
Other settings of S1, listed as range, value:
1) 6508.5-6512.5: 11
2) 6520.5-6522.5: 10.9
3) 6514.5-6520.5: 10.8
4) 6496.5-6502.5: 10.3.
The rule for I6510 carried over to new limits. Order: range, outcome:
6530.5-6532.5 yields 11.4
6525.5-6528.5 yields 11.4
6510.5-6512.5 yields 10.9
